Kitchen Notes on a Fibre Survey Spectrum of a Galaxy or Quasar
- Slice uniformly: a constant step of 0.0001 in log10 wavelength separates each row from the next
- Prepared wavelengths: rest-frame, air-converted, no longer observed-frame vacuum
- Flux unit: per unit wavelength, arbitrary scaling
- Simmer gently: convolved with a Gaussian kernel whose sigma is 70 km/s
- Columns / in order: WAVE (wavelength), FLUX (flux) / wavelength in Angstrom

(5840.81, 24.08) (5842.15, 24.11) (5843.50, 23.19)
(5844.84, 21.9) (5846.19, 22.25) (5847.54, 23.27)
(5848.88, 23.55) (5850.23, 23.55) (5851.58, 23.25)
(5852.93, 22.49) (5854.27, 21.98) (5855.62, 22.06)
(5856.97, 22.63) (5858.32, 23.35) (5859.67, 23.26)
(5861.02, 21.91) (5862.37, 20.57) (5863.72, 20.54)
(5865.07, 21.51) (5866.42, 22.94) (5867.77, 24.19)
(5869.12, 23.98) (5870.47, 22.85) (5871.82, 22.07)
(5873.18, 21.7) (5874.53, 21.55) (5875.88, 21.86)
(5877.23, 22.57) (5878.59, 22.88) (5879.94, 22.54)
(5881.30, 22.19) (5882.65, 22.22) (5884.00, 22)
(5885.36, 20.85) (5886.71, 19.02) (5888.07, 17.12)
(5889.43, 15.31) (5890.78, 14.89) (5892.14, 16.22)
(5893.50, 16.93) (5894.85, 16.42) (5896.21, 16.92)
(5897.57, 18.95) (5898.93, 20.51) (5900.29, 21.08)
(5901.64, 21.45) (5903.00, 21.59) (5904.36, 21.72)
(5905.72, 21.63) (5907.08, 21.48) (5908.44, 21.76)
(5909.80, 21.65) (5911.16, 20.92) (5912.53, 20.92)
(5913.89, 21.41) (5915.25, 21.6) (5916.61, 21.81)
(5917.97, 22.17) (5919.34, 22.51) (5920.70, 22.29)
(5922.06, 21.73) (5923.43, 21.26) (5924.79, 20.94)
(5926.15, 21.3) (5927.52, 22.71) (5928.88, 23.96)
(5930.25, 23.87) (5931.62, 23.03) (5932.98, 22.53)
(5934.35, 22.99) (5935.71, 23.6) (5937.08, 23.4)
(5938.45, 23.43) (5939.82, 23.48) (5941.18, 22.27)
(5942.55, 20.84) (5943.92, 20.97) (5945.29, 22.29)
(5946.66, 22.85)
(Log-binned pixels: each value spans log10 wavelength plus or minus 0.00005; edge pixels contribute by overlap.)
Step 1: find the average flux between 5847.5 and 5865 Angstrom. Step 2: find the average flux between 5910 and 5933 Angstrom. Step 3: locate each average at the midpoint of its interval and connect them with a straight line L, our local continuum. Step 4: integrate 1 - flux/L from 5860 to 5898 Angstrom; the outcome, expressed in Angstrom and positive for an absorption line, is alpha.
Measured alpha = 3.1 Angstrom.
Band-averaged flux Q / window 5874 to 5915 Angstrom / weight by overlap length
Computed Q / 20.2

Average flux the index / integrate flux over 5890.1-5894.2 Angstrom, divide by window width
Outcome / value 16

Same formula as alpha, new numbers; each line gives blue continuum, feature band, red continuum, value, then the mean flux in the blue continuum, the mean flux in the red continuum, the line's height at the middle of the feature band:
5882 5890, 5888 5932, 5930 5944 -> 1.0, 19.5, 22.8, 21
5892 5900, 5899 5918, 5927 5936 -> -1.6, 17.9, 23.2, 19.8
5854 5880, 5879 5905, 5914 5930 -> 3.3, 22.3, 22.1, 22.2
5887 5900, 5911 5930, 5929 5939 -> -0.6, 17.2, 23.3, 21.3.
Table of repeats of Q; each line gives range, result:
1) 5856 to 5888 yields 22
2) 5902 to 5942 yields 22.2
